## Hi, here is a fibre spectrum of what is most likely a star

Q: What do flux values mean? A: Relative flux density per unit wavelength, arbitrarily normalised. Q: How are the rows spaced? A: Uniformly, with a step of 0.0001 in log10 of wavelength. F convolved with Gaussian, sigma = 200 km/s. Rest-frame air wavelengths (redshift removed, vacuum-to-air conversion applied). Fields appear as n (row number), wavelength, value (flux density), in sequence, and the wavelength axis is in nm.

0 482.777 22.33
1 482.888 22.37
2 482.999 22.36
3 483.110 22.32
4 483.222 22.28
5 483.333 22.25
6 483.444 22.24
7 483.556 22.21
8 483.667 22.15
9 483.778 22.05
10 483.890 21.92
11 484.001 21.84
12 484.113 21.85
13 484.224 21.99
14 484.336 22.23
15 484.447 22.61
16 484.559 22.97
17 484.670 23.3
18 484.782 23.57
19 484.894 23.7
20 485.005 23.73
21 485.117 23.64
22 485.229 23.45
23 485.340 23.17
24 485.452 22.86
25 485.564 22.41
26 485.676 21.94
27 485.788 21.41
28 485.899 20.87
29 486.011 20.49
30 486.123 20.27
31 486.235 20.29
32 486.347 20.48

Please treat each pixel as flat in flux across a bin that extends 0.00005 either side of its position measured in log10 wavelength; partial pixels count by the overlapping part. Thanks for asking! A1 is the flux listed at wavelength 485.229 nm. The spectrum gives 23.45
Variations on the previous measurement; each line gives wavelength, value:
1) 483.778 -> 22.05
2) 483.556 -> 22.21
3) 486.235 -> 20.29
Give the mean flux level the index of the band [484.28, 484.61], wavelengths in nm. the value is 22.6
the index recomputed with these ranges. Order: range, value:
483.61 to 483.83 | 22.2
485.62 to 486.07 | 21.2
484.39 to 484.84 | 23.1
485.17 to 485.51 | 23.2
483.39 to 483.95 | 22.1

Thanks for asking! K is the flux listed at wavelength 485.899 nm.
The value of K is 20.87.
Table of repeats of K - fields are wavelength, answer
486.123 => 20.27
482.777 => 22.33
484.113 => 21.85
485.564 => 22.41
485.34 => 23.17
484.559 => 22.97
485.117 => 23.64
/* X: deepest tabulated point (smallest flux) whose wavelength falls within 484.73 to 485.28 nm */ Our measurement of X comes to 23.45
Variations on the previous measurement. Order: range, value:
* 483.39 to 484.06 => 21.84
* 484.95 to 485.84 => 21.41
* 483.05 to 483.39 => 22.25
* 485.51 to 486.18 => 20.27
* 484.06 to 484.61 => 21.85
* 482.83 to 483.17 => 22.32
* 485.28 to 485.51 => 22.86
